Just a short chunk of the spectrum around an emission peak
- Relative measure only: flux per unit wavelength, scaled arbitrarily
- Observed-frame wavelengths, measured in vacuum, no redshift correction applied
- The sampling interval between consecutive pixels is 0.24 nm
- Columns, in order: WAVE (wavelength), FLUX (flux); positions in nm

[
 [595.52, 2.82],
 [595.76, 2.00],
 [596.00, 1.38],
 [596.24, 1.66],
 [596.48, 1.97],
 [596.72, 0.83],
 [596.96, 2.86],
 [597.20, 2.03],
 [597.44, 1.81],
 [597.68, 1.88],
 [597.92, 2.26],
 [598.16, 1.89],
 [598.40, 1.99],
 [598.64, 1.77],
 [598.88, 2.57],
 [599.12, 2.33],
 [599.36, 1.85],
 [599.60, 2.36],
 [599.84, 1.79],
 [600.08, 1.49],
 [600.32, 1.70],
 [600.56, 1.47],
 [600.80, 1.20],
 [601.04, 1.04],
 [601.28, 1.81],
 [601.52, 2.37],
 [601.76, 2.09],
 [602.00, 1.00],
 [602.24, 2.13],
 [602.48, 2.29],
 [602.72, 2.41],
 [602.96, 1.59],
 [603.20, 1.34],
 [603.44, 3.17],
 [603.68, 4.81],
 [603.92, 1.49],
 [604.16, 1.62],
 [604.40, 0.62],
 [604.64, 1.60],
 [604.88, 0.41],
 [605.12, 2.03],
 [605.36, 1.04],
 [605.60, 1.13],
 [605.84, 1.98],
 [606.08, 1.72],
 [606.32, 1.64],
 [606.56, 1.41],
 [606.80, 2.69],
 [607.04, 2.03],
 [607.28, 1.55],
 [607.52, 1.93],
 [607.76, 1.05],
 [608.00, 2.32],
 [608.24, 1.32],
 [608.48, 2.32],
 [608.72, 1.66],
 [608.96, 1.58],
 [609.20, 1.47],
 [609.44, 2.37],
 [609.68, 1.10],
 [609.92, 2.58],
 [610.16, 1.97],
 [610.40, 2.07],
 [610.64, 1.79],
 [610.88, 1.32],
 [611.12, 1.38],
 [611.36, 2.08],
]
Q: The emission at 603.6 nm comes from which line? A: H-beta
